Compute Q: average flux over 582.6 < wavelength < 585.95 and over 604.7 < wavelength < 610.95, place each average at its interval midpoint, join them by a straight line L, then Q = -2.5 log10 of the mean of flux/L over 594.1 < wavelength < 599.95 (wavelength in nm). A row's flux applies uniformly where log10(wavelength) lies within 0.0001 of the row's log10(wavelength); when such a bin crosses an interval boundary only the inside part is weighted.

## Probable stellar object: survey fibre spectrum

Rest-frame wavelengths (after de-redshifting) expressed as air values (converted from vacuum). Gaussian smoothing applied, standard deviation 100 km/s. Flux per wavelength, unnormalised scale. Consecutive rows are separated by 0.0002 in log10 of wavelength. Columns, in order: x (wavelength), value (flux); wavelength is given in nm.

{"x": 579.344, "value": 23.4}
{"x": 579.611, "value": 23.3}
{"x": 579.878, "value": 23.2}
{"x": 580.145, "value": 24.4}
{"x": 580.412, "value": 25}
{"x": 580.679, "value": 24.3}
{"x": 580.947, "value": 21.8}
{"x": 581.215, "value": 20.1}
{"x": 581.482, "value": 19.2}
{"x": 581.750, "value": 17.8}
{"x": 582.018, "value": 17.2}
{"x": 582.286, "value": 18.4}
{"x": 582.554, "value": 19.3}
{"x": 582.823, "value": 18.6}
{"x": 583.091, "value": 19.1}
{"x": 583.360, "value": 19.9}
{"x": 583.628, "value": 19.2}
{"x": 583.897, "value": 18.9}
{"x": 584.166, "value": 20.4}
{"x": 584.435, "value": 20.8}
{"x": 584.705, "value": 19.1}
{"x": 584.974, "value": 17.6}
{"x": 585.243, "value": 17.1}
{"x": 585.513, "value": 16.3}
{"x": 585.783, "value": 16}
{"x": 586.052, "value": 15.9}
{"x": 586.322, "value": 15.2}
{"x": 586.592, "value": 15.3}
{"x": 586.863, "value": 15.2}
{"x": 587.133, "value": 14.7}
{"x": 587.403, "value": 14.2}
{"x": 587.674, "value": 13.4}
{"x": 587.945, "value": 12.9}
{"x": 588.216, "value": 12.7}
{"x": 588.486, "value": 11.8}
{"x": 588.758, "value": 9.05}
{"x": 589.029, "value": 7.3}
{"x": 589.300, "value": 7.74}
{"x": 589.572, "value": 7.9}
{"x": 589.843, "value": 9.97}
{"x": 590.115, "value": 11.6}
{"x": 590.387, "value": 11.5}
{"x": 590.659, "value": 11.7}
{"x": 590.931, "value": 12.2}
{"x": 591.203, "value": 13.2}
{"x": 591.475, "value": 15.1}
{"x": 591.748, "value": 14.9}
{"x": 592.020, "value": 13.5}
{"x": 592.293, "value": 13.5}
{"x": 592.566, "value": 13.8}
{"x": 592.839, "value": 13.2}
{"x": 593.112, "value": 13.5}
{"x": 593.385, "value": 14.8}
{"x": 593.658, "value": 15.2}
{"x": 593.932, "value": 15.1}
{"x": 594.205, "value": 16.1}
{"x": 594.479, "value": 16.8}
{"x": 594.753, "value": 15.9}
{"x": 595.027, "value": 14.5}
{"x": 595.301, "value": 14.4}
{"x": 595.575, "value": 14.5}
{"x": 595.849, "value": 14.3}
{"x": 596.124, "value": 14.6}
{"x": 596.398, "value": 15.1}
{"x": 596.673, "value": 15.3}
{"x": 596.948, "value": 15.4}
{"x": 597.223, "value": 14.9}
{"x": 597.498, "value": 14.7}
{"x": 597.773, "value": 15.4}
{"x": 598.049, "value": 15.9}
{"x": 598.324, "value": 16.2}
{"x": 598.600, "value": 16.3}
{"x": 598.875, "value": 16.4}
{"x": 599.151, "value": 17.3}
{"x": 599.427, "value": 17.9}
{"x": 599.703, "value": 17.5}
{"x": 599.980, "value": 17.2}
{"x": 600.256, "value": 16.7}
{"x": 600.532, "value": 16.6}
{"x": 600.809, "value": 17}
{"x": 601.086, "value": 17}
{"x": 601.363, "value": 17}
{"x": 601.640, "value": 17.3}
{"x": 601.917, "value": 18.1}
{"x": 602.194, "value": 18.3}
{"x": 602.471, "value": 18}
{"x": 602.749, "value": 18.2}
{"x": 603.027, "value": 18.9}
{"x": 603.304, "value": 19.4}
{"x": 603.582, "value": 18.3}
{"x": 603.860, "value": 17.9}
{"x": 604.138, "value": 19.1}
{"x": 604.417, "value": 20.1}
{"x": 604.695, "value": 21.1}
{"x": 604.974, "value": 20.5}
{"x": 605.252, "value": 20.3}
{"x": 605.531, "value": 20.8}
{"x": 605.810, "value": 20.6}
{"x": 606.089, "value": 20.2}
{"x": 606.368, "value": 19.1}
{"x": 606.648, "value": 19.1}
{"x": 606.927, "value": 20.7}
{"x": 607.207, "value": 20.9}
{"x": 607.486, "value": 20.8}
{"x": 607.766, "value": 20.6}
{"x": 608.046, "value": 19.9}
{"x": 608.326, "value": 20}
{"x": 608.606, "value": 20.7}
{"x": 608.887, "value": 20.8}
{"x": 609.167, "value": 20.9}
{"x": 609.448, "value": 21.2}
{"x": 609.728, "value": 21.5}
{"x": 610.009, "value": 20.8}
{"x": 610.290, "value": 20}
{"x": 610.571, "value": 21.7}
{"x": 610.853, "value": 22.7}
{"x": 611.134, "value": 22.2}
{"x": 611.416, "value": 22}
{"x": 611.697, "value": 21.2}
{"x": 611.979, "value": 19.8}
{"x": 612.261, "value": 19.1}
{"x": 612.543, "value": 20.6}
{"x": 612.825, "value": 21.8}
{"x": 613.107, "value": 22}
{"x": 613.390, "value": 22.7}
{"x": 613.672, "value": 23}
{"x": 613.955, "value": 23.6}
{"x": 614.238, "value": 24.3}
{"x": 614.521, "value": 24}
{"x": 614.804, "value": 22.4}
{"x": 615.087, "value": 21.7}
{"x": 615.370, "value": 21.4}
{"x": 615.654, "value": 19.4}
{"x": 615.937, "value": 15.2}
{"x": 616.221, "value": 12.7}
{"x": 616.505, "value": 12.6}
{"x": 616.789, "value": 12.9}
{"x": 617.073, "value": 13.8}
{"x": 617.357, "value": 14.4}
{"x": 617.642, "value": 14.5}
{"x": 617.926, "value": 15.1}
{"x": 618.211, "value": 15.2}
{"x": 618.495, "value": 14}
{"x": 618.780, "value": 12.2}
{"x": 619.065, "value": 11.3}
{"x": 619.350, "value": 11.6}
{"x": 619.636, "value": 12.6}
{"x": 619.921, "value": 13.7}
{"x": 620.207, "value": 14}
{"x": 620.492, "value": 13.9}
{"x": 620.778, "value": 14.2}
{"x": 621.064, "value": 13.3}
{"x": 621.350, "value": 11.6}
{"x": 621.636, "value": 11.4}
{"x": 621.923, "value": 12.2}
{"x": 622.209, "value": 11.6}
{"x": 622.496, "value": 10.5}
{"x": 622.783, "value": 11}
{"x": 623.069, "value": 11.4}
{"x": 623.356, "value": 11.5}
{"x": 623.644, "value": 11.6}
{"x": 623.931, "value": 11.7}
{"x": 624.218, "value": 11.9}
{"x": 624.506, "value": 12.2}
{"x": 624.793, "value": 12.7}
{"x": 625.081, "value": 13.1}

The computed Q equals 0.245 mag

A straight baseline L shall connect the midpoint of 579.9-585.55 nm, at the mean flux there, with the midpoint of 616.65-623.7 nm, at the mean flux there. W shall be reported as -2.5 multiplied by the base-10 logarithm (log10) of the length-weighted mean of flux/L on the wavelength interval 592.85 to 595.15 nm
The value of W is 0.172 mag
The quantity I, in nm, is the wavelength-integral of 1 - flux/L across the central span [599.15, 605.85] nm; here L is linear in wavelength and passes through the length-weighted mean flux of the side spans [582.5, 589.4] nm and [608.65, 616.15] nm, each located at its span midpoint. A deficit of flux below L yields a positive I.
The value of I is 0.27 nm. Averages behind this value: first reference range 15.7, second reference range 21.3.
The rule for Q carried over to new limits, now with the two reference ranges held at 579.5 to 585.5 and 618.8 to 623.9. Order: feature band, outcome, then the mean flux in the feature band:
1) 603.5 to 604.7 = -0.215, 19.1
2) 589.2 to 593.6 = 0.414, 12.5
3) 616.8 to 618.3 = -0.117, 14.4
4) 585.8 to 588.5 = 0.317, 14.3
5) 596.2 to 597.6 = 0.142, 15.1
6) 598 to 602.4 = -0.038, 17.1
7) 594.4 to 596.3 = 0.171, 15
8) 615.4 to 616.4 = -0.218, 16.3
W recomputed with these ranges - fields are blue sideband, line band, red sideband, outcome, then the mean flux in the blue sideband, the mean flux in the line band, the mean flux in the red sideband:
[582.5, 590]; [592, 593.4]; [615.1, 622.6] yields 0.09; 15.1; 13.6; 13.8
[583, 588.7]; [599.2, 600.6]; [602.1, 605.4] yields 0.08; 16.3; 17.2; 19.2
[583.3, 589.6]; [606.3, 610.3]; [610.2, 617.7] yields -0.10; 15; 20.5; 19.7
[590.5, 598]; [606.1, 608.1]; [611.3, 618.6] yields -0.17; 14.5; 20.2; 18.8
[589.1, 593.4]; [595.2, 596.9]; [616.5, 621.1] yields -0.18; 12.2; 14.7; 13.5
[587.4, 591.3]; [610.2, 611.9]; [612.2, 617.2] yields -0.17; 11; 21.6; 19.6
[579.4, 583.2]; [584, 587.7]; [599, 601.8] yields 0.20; 20.9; 16.6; 17.2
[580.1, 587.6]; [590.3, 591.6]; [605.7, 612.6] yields 0.44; 18.5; 12.8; 20.7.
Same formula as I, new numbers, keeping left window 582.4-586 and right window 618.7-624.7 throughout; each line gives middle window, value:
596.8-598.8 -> 0.08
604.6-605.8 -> -0.45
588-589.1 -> 0.45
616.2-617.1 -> 0.01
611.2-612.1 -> -0.47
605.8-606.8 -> -0.33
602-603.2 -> -0.23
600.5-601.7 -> -0.10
